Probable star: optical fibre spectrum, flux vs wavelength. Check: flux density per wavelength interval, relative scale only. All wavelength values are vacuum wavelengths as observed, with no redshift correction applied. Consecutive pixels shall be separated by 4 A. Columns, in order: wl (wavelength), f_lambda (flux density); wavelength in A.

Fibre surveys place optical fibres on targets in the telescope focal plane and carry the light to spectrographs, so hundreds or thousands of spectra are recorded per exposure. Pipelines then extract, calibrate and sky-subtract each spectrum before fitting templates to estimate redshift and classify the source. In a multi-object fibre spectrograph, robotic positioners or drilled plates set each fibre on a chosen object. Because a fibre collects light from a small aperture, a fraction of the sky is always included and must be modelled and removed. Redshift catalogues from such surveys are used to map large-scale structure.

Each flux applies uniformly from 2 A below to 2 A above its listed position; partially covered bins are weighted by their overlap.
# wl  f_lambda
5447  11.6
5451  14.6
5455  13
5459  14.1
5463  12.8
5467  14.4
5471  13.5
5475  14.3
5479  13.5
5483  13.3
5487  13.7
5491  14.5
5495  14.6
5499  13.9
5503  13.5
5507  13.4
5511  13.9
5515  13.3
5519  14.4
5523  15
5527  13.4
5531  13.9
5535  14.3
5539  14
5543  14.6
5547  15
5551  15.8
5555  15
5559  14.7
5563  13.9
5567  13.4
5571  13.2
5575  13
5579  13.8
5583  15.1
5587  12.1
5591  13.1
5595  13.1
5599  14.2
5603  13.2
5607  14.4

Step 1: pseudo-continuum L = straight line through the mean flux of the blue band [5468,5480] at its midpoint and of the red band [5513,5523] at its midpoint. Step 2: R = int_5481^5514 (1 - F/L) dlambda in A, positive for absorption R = 0.3 A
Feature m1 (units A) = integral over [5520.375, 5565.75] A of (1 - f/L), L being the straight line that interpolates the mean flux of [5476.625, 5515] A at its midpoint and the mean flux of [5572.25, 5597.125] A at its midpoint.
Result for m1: -3.1 A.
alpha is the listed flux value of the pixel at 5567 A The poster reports 13.4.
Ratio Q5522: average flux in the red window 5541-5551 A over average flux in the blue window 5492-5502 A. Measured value 1.06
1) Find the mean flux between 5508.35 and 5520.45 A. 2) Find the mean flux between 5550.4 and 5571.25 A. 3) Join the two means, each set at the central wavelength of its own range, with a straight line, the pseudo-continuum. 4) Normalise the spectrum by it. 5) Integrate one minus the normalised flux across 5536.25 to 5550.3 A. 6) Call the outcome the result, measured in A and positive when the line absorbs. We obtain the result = -0.5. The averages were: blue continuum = 13.8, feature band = 14.6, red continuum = 14.3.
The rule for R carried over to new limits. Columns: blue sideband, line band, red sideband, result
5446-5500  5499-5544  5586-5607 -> -1.3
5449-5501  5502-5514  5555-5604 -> 0.2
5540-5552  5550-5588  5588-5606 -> 0.7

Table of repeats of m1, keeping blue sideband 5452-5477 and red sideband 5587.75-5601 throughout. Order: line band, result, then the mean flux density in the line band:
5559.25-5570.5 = -0.28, 13.8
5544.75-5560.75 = -1.98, 15.1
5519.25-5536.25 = -0.80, 14.2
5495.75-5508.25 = -0.09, 13.7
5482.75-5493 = -0.20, 13.9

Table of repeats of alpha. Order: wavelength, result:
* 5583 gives 15.1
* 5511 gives 13.9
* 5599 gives 14.2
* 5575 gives 13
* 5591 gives 13.1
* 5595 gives 13.1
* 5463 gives 12.8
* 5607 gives 14.4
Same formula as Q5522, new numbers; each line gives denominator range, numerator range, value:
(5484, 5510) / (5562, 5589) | 0.97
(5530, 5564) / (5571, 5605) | 0.92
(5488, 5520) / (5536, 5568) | 1.05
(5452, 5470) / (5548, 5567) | 1.08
